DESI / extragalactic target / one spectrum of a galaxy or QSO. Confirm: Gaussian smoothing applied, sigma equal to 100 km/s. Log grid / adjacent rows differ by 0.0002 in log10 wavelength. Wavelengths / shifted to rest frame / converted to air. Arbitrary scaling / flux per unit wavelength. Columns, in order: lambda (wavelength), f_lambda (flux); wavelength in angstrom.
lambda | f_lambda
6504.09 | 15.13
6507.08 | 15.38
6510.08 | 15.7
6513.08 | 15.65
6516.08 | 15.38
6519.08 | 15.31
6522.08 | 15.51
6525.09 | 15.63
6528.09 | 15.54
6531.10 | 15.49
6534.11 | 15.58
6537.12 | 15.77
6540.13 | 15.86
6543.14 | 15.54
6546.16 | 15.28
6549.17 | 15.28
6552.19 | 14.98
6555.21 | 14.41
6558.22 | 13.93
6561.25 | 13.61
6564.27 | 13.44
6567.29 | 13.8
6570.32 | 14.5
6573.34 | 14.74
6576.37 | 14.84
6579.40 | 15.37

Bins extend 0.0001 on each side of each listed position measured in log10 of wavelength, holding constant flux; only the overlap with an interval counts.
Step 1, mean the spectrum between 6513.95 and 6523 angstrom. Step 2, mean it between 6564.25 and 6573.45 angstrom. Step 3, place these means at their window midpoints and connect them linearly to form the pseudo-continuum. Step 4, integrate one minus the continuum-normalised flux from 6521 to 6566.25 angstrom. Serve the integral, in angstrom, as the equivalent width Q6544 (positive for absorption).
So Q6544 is -0.8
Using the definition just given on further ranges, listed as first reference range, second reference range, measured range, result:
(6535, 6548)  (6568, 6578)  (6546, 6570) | 1.3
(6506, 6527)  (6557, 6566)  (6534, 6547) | -1.0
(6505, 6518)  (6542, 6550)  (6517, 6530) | 0.0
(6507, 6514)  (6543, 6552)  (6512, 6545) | -0.3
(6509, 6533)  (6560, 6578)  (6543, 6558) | -0.3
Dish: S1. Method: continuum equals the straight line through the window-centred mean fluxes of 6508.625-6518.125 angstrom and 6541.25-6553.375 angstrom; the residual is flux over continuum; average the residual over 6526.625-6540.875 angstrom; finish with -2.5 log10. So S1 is -0.016 mag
